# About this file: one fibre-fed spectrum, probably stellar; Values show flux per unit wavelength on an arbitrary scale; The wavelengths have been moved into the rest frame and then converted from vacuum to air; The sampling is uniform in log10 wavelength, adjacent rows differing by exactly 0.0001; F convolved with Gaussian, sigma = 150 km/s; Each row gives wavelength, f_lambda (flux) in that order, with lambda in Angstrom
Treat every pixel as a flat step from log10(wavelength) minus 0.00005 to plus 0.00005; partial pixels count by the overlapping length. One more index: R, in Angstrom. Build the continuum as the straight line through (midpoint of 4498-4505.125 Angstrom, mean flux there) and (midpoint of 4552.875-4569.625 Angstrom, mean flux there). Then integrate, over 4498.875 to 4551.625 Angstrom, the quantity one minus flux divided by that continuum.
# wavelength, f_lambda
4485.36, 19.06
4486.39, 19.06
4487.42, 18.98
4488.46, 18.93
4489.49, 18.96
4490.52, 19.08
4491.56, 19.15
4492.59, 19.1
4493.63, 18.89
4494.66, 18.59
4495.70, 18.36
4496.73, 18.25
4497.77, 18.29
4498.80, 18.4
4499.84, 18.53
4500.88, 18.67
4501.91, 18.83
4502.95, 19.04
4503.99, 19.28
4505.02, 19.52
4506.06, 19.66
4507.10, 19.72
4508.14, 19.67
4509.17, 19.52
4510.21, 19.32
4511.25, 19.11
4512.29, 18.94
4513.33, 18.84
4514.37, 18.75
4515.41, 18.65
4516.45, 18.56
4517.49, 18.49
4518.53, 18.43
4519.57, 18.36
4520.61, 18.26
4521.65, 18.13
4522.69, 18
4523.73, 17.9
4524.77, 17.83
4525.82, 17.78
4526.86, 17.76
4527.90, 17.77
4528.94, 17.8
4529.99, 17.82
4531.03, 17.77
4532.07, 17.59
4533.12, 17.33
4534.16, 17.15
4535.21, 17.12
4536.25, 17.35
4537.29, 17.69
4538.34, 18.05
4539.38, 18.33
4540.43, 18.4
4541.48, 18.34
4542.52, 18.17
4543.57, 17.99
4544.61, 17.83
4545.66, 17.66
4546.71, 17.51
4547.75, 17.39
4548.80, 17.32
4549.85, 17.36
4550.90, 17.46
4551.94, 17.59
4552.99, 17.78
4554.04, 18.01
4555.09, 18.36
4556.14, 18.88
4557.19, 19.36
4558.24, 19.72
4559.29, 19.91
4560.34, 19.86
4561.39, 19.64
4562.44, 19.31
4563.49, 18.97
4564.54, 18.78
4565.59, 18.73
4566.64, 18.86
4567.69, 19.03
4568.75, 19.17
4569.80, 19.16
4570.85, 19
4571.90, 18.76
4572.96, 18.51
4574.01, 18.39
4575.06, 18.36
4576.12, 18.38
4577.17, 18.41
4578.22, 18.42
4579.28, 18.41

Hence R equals 1.9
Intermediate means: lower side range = 18.8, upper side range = 19.1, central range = 18.3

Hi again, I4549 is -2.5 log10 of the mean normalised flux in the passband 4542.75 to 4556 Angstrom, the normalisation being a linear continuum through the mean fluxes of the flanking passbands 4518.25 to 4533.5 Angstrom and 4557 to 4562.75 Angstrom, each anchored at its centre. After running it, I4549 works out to 0.082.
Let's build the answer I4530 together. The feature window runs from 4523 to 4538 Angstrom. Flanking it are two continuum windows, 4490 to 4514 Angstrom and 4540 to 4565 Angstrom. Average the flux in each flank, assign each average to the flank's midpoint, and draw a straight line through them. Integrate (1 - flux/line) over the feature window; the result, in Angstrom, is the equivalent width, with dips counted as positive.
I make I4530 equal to 0.8 Angstrom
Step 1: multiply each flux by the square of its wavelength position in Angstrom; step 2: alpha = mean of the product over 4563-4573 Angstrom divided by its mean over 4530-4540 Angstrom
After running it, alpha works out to 1.09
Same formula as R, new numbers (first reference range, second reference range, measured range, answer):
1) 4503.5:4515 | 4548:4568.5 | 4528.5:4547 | 1.1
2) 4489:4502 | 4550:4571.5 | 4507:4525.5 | 0.1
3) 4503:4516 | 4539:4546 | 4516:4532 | 0.6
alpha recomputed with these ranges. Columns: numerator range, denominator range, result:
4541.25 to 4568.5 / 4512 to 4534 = 1.03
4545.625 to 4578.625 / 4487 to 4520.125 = 1.01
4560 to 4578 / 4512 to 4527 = 1.05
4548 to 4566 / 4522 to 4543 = 1.06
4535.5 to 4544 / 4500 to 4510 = 0.95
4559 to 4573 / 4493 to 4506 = 1.05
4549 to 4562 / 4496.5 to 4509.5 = 1.00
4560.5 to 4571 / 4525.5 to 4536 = 1.10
